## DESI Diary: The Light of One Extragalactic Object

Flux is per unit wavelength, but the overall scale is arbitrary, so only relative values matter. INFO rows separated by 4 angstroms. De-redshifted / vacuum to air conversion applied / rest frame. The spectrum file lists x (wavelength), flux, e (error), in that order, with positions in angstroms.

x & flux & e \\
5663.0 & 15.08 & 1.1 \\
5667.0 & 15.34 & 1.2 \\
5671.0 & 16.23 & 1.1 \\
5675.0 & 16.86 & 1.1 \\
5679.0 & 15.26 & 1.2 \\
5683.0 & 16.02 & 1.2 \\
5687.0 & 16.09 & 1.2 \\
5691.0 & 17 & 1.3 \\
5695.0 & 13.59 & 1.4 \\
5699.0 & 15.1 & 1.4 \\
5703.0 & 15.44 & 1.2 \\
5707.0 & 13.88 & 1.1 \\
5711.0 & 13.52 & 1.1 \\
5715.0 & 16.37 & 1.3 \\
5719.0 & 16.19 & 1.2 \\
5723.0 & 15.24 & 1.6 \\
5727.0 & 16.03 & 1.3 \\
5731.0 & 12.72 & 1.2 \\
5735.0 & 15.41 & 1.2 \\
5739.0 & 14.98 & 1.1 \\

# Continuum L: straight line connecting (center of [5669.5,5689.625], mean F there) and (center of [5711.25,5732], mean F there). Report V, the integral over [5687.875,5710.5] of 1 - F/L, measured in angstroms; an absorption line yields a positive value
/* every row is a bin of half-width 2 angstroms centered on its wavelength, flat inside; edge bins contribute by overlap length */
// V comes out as 1.12 angstroms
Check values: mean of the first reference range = 16.1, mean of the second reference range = 15.3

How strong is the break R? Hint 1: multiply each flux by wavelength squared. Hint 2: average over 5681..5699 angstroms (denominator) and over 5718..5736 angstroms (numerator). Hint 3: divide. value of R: 0.98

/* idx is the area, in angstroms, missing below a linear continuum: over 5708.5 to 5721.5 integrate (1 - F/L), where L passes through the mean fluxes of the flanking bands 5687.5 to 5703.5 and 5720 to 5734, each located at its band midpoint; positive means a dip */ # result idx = -0.2 angstroms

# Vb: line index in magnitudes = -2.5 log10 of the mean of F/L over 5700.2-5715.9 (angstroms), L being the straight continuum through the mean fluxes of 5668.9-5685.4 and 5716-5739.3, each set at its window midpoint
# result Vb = 0.06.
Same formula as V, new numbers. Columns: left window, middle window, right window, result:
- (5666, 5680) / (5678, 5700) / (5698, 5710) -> -0.3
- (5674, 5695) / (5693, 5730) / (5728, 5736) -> -0.2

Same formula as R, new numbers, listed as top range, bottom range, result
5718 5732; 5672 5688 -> 0.96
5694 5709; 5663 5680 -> 0.93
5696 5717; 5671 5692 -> 0.92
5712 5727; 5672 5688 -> 1.00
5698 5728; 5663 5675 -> 0.97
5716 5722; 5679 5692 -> 1.01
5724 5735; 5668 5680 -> 0.93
